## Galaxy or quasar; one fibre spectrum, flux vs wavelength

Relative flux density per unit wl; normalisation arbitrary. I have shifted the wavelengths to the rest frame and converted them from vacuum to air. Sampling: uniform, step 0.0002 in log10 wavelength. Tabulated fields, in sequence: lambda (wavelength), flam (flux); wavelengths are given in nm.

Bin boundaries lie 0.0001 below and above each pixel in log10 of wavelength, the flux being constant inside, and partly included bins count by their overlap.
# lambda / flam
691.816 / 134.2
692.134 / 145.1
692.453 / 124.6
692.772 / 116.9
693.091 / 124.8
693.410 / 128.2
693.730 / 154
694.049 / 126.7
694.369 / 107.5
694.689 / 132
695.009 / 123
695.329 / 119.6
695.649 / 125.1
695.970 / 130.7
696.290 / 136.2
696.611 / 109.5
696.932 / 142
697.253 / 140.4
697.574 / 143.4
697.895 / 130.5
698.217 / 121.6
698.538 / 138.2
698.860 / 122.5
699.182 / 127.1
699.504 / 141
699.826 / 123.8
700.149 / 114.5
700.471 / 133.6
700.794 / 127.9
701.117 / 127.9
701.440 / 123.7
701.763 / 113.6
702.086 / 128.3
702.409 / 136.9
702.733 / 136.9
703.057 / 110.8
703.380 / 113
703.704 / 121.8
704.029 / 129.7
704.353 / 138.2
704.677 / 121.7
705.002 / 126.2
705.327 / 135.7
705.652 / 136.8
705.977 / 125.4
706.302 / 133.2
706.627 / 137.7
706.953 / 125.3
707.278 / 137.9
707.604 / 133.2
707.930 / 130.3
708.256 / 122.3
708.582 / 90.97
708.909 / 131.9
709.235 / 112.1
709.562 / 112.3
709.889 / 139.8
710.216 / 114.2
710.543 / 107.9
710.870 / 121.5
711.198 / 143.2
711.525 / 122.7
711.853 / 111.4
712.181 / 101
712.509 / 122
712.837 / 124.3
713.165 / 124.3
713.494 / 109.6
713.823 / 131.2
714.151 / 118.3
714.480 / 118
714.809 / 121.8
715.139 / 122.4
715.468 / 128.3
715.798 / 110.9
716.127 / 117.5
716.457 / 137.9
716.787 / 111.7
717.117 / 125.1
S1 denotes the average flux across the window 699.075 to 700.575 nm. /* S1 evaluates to 128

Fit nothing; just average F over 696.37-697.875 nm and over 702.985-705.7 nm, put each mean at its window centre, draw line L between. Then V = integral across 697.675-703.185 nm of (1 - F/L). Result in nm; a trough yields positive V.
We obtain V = 0.12 nm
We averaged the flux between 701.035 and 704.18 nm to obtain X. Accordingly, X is 124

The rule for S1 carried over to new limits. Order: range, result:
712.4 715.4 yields 122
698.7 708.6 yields 127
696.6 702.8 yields 130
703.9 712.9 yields 125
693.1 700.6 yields 129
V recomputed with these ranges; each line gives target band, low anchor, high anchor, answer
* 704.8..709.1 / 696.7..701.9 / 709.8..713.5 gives -0.15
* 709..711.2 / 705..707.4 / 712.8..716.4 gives 0.12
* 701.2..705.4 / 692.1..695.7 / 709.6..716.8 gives -0.06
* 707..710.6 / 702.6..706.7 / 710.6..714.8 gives 0.07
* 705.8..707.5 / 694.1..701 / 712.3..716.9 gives -0.10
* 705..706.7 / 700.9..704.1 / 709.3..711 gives -0.15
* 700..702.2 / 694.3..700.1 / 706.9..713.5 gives 0.04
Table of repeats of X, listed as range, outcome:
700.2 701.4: 128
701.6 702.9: 129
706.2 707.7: 134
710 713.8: 119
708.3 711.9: 119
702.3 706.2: 128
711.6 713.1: 116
